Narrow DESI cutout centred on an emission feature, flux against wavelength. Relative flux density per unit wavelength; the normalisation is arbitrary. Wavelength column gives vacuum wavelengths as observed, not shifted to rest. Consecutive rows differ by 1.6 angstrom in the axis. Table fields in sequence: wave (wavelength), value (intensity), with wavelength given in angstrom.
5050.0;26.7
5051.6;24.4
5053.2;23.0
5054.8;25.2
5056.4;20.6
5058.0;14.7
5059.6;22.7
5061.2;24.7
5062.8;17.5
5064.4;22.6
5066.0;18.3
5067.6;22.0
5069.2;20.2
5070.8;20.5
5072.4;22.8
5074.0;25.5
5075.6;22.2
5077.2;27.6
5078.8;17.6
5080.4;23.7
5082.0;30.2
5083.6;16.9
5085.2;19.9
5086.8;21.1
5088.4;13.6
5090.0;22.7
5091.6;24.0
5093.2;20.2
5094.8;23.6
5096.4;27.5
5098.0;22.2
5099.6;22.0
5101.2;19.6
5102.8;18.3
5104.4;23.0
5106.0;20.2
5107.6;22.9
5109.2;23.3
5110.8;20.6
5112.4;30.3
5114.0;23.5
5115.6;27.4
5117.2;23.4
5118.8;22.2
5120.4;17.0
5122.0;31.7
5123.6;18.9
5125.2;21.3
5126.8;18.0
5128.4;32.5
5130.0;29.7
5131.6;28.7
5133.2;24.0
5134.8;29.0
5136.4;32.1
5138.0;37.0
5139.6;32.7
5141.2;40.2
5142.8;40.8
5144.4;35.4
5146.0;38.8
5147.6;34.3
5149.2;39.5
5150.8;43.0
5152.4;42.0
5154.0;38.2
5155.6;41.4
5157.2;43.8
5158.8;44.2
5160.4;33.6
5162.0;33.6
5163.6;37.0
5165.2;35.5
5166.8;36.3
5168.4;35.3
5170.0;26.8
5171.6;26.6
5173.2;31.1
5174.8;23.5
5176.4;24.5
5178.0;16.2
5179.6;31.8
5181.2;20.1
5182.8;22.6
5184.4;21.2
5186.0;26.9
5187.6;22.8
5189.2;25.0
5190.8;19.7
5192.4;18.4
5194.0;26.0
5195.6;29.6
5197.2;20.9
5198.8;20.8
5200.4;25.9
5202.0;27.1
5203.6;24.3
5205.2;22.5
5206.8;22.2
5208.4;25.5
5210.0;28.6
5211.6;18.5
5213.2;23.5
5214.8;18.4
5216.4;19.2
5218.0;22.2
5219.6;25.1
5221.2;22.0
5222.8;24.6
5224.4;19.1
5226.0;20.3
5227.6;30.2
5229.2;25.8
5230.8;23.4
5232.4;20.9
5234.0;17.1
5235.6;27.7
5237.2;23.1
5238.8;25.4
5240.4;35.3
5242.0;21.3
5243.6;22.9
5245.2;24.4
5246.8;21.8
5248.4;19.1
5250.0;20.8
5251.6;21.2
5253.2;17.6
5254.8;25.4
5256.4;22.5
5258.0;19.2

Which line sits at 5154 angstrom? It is Mg II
